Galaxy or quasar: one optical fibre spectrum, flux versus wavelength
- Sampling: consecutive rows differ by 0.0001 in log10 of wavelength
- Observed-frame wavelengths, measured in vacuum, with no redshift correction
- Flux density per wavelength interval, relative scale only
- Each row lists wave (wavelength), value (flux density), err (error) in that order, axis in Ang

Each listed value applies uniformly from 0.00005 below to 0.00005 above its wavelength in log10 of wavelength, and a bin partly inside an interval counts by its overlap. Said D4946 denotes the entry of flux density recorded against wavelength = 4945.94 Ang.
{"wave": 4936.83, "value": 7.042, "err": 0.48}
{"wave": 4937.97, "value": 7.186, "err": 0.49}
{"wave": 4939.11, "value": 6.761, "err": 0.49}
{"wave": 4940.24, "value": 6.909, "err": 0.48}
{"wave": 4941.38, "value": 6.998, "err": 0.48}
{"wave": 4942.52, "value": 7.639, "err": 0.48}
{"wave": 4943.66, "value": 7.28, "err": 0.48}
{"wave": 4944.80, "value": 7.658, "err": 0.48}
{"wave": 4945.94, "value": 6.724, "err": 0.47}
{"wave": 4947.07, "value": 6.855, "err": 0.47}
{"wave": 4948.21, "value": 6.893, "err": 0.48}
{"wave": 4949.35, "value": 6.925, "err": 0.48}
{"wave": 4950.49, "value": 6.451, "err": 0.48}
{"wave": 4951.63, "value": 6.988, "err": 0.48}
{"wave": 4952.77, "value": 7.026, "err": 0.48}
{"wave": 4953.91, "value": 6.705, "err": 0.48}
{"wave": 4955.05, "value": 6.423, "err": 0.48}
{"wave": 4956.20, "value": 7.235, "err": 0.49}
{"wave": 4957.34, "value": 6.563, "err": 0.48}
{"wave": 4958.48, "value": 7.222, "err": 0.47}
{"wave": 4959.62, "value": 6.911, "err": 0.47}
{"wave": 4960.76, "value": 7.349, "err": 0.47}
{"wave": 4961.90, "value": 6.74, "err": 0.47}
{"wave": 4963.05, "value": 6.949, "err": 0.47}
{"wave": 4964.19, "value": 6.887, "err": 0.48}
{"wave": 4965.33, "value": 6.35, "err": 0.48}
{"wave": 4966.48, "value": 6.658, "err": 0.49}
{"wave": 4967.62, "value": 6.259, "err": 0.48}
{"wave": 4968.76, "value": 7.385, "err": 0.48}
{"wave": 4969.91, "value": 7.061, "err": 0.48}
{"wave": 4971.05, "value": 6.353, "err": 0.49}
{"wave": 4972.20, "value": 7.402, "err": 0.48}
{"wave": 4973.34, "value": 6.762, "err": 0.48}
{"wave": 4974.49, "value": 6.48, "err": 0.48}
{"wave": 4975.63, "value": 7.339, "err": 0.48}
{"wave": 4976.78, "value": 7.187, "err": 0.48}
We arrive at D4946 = 6.724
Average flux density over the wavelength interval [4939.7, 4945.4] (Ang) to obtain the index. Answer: 7.28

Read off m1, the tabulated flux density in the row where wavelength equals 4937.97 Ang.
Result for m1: 7.186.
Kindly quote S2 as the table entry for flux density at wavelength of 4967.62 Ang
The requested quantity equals 6.259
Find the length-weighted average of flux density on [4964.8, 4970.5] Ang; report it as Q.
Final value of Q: 6.74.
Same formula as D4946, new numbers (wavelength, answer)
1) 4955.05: 6.423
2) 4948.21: 6.893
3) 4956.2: 7.235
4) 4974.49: 6.48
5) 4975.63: 7.339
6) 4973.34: 6.762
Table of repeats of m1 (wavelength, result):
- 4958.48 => 7.222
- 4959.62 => 6.911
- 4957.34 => 6.563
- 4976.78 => 7.187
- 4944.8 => 7.658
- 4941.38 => 6.998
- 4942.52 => 7.639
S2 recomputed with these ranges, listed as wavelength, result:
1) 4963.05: 6.949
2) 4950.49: 6.451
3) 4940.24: 6.909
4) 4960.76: 7.349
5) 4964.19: 6.887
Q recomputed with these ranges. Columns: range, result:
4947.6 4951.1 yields 6.76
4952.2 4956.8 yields 6.84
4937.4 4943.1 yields 7.09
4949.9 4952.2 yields 6.72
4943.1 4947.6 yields 7.14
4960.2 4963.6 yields 7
